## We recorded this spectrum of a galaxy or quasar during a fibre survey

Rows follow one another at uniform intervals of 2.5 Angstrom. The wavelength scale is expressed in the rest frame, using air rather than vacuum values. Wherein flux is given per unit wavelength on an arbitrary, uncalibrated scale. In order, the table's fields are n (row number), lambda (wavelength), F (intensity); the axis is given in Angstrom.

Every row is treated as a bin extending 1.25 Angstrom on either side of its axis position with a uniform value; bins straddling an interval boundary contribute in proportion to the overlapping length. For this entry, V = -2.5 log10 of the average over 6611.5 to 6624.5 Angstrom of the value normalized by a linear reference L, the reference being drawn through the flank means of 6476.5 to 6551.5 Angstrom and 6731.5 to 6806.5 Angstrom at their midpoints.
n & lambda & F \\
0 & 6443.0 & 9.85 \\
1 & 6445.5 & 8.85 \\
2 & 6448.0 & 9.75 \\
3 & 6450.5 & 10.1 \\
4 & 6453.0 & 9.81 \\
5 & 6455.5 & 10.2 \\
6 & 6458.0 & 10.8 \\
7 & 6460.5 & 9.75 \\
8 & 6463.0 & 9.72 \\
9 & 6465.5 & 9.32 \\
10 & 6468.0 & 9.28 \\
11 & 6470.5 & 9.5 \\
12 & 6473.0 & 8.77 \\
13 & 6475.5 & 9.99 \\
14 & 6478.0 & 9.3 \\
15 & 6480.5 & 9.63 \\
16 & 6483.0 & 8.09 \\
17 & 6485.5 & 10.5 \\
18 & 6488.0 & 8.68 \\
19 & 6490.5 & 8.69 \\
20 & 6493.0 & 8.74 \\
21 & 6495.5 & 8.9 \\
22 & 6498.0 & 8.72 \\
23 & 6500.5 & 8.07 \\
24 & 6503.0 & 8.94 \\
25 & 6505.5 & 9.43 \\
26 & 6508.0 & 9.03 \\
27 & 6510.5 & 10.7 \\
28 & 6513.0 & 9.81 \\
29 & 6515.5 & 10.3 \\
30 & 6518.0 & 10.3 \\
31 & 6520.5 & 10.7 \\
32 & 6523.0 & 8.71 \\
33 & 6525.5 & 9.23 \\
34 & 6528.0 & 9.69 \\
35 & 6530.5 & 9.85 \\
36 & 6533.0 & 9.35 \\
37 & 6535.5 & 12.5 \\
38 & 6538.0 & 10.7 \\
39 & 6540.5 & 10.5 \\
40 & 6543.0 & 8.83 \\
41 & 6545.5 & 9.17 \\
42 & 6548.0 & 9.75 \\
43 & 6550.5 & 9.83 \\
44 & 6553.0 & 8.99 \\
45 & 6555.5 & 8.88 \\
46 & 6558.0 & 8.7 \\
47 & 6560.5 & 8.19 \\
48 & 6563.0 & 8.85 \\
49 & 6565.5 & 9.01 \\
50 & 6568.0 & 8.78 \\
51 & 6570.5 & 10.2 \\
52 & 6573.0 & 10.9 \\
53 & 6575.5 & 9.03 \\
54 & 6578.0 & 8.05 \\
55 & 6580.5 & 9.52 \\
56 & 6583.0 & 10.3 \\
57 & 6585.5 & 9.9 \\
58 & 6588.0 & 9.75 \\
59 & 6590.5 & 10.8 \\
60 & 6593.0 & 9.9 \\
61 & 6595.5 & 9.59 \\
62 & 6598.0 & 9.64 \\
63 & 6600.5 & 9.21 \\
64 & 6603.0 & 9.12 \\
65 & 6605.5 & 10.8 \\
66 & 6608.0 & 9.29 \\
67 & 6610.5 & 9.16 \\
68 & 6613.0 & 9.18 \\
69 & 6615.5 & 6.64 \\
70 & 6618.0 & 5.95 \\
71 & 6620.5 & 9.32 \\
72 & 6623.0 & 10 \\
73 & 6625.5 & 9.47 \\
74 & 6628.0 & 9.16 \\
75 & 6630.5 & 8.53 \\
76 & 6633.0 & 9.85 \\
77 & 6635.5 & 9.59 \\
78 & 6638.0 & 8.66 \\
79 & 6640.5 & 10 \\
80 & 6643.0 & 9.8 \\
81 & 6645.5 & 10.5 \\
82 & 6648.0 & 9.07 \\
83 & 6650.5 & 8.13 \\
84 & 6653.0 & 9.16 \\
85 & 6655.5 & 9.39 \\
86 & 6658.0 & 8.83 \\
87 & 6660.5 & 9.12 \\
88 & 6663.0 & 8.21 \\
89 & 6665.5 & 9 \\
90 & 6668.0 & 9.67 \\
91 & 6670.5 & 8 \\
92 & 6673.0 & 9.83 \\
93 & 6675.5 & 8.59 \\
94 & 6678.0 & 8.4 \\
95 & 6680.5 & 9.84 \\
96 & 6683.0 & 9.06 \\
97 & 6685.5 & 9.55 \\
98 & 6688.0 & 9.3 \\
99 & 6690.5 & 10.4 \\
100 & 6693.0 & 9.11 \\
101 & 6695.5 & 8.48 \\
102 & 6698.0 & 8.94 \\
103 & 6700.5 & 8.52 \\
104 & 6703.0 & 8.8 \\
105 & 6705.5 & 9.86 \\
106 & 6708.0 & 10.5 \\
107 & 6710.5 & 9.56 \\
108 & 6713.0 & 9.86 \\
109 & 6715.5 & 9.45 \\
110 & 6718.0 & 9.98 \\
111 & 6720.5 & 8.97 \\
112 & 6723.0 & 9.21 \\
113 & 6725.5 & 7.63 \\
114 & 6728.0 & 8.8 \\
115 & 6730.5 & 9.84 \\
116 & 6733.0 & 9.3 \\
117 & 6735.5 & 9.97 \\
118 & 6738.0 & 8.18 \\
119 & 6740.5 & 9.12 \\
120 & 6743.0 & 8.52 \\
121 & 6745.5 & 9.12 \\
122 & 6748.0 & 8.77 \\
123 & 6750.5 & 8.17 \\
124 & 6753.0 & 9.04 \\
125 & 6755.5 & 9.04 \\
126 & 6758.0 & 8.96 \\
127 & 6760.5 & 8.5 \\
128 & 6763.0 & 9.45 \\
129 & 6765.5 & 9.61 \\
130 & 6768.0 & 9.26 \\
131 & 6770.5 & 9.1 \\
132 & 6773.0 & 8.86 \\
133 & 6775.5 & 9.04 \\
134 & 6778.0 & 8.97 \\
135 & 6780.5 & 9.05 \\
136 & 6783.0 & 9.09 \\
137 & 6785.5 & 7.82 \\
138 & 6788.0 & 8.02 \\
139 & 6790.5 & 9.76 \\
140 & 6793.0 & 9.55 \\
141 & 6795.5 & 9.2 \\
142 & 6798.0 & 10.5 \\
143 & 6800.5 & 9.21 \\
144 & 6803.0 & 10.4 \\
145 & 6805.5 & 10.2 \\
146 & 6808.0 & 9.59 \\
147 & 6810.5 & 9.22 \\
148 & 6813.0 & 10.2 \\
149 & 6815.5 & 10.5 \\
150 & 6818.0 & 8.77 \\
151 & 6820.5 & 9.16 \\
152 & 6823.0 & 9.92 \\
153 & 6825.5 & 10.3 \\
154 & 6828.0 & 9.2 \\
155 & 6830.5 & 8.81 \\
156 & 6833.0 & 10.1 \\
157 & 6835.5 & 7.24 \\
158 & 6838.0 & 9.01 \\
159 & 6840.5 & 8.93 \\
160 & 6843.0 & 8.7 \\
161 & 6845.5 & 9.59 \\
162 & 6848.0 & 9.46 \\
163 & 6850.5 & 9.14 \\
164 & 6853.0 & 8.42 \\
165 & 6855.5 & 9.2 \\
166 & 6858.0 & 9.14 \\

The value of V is 0.138 mag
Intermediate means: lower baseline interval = 9.56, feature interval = 8.26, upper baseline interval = 9.12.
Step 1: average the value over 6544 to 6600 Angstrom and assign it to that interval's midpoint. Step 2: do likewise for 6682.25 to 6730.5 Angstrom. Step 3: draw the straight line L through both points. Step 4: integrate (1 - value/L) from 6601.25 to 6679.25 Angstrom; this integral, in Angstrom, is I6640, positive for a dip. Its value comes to 2.58 Angstrom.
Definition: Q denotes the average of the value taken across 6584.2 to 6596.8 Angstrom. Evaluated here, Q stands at 9.99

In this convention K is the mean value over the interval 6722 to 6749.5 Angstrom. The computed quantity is 8.94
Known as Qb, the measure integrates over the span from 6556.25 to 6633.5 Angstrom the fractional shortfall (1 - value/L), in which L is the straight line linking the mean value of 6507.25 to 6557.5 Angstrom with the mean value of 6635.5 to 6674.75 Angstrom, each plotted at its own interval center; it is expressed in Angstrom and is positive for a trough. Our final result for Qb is 2.0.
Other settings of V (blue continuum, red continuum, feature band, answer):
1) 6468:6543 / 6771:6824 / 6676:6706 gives 0.03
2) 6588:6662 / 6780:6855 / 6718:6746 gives 0.03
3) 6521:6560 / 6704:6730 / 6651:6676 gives 0.06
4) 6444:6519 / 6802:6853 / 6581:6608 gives -0.05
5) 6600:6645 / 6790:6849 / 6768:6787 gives 0.06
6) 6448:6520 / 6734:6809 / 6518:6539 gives -0.07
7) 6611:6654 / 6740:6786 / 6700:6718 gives -0.07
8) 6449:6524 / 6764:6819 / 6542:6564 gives 0.05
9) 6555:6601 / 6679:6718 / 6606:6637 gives 0.06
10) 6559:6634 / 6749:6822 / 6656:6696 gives 0.02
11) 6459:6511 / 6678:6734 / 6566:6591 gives -0.05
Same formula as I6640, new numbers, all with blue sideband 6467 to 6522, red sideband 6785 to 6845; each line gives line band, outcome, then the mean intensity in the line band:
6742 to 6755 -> 0.9 Angstrom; 8.75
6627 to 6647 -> -0.3 Angstrom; 9.51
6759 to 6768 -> 0.2 Angstrom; 9.19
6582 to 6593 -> -0.9 Angstrom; 10.2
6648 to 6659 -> 0.5 Angstrom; 8.9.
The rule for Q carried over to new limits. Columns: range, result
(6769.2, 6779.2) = 8.99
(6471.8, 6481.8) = 9.42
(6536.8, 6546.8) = 9.8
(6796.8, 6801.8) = 9.85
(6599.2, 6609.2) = 9.61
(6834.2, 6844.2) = 8.48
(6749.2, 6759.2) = 8.8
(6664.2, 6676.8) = 9.01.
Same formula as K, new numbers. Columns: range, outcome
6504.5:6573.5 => 9.66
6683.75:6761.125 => 9.15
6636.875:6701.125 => 9.14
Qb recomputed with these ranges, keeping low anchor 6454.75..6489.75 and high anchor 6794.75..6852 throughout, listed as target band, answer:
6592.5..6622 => 1.6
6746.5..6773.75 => 1.4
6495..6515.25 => 0.5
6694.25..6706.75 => 0.7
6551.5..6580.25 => 1.3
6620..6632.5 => 0.2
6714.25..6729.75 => 0.7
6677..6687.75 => 0.3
